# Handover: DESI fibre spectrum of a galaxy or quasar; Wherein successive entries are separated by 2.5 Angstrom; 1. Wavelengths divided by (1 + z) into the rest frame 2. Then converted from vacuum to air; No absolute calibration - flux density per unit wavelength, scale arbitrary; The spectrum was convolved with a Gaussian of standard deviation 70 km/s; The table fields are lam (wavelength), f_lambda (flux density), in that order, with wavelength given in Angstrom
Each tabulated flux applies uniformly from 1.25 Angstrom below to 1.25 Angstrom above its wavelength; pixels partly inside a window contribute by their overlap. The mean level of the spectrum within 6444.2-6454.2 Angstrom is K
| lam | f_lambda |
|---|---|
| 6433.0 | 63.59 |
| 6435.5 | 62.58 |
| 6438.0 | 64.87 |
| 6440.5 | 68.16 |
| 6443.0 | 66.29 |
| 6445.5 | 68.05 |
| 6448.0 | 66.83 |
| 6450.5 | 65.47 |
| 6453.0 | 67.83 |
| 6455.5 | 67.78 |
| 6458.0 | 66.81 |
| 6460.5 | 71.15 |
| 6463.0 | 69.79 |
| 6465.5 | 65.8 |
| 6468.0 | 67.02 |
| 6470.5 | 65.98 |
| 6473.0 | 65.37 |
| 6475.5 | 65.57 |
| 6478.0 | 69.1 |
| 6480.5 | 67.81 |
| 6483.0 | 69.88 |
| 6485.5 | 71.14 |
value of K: 67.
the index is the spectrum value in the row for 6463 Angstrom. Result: 69.79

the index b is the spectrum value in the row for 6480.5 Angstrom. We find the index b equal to 67.81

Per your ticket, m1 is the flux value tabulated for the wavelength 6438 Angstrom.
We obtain 64.87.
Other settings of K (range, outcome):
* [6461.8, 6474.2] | 66.8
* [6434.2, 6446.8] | 66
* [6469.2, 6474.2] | 65.7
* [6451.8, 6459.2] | 67.5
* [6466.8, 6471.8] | 66.5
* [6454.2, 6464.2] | 68.9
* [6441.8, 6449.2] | 67.1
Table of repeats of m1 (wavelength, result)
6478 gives 69.1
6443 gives 66.29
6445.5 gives 68.05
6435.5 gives 62.58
